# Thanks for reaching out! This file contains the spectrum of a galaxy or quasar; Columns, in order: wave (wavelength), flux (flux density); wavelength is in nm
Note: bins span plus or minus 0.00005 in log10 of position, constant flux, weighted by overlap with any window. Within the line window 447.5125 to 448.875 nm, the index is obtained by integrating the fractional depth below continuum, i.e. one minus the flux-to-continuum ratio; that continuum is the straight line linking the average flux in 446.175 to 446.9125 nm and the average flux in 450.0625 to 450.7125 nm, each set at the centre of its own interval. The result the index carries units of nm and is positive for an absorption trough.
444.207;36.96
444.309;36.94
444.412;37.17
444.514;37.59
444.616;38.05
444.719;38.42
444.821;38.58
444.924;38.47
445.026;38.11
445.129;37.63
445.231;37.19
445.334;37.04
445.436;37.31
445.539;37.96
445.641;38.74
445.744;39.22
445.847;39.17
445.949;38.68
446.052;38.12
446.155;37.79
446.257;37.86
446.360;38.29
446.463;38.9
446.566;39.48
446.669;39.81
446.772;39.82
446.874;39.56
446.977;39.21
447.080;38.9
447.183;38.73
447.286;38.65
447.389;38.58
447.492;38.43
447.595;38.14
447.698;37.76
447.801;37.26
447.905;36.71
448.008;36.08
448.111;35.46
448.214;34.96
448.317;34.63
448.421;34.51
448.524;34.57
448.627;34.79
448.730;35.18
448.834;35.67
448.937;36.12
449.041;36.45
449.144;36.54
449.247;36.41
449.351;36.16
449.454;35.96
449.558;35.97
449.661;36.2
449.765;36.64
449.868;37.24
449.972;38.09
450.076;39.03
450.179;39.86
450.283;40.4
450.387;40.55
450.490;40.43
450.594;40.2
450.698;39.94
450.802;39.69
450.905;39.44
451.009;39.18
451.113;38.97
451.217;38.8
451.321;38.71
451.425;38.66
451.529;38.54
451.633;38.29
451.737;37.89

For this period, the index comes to 0.13 nm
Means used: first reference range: 39.1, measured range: 35.9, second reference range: 40.1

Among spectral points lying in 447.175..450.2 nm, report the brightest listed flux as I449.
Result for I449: 39.86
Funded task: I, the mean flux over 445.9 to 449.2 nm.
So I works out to 37.4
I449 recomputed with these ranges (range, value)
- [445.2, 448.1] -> 39.82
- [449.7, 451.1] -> 40.55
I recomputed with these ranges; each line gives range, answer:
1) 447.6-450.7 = 37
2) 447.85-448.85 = 35.2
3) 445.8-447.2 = 38.9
